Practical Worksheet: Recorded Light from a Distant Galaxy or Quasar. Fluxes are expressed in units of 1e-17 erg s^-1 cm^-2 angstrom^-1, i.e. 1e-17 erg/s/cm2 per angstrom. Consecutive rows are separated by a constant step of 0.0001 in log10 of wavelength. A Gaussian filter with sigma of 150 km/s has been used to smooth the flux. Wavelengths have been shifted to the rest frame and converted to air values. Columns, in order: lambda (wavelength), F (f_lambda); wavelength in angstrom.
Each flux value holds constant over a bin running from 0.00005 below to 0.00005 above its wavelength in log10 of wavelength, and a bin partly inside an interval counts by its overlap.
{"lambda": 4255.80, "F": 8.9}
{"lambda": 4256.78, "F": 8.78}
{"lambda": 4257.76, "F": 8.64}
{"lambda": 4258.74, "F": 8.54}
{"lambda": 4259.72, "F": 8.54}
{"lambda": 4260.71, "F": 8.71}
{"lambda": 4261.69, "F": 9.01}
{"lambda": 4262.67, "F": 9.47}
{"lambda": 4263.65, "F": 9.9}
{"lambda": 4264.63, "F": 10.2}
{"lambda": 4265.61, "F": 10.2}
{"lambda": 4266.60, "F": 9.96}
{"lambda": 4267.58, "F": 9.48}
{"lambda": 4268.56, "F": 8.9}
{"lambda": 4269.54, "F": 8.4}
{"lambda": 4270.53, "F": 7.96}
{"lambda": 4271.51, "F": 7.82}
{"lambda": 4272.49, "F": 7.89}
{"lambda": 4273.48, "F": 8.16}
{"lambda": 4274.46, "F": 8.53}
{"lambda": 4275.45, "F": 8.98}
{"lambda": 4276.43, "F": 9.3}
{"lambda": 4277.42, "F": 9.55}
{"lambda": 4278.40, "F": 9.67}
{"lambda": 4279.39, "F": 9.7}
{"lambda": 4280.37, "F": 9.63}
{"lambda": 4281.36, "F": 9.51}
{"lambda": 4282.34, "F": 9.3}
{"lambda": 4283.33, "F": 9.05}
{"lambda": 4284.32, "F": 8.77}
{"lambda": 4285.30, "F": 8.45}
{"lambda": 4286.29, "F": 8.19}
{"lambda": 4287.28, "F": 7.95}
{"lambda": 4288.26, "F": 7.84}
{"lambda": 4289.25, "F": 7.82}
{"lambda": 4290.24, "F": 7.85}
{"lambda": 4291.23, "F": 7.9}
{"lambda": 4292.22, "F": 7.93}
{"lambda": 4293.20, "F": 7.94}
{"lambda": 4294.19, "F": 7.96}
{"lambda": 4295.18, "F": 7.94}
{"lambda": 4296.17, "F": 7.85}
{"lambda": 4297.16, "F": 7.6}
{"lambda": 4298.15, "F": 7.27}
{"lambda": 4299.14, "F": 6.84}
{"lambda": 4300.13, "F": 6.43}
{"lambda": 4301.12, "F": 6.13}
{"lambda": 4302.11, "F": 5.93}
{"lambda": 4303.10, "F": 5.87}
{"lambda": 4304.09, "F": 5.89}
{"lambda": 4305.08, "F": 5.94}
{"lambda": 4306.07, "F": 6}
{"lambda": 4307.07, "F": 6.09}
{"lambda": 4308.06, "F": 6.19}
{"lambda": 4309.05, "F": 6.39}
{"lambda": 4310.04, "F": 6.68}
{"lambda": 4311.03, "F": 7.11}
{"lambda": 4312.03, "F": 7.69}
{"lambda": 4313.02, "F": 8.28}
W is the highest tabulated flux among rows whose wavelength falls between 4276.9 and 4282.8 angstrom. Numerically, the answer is 9.7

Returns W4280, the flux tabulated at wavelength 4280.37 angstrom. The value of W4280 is 9.63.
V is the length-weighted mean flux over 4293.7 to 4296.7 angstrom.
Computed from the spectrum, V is 7.91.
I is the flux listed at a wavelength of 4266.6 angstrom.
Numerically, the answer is 9.96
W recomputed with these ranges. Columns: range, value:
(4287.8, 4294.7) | 7.96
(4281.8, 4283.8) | 9.3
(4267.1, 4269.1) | 9.48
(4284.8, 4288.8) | 8.45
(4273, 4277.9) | 9.55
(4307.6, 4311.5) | 7.11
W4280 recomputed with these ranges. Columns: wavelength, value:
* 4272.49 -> 7.89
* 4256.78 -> 8.78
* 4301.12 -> 6.13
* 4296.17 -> 7.85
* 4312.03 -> 7.69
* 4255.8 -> 8.9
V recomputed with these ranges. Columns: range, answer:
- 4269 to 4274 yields 8.06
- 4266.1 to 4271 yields 8.93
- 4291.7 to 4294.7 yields 7.95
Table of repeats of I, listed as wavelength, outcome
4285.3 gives 8.45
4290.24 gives 7.85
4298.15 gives 7.27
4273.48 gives 8.16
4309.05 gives 6.39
